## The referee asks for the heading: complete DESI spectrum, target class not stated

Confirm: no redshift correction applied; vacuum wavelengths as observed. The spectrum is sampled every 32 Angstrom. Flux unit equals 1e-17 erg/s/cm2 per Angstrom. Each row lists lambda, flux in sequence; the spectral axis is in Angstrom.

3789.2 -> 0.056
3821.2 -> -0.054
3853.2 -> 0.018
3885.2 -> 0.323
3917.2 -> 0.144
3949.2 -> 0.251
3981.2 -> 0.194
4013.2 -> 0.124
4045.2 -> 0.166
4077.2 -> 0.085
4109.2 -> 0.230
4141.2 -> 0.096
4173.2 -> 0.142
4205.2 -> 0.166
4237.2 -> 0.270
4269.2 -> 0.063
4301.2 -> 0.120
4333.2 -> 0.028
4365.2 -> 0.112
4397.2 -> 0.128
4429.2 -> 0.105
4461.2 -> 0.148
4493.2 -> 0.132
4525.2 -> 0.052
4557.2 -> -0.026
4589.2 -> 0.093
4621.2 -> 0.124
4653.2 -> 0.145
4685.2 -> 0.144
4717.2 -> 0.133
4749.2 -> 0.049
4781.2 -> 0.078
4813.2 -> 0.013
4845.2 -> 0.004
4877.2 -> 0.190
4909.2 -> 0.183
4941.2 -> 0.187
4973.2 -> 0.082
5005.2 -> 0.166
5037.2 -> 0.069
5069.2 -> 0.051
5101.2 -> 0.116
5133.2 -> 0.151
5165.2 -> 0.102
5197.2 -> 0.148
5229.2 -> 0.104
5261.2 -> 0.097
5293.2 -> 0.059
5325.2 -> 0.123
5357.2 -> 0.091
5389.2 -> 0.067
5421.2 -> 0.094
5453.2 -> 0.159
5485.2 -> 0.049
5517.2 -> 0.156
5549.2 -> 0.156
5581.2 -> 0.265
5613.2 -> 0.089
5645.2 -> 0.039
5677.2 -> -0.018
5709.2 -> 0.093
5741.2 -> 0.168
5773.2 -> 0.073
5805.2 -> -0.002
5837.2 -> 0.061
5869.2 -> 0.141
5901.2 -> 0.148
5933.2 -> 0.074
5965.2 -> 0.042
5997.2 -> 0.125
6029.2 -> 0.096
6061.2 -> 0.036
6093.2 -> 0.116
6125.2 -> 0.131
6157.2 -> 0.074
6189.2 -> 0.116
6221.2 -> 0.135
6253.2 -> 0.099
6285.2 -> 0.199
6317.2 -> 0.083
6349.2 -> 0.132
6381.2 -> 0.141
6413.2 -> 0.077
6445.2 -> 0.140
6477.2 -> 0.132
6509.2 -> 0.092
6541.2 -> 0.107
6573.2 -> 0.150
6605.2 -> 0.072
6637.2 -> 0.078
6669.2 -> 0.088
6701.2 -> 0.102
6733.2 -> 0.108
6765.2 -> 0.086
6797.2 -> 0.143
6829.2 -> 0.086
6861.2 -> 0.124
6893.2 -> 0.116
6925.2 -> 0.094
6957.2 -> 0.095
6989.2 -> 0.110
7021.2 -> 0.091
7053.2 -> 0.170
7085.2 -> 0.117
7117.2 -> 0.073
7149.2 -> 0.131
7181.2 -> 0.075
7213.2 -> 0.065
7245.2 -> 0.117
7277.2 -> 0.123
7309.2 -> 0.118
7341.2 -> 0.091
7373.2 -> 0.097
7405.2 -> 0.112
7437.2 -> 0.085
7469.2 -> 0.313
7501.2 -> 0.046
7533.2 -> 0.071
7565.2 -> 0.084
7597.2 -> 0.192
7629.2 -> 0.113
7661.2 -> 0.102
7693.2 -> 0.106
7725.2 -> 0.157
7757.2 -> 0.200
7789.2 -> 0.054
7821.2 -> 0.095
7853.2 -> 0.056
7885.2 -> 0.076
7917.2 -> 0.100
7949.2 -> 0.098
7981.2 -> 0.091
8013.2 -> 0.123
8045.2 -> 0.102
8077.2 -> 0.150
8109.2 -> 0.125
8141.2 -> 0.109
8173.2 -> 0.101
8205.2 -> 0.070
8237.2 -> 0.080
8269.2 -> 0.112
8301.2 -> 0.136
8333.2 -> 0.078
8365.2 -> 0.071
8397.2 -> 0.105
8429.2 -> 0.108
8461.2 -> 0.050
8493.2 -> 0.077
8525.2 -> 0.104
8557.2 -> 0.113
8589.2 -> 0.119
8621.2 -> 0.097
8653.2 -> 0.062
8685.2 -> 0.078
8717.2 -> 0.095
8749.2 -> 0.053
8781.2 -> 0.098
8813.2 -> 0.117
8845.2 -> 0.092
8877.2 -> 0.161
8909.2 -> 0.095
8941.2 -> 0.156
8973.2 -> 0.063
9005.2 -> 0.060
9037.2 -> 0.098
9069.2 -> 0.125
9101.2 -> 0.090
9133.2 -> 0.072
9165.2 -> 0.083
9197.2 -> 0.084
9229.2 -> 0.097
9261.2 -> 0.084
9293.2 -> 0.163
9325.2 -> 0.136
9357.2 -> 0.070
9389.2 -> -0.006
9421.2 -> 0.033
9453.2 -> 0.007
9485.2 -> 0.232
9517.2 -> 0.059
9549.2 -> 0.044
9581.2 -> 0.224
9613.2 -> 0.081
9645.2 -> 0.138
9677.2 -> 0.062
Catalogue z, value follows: 1.005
